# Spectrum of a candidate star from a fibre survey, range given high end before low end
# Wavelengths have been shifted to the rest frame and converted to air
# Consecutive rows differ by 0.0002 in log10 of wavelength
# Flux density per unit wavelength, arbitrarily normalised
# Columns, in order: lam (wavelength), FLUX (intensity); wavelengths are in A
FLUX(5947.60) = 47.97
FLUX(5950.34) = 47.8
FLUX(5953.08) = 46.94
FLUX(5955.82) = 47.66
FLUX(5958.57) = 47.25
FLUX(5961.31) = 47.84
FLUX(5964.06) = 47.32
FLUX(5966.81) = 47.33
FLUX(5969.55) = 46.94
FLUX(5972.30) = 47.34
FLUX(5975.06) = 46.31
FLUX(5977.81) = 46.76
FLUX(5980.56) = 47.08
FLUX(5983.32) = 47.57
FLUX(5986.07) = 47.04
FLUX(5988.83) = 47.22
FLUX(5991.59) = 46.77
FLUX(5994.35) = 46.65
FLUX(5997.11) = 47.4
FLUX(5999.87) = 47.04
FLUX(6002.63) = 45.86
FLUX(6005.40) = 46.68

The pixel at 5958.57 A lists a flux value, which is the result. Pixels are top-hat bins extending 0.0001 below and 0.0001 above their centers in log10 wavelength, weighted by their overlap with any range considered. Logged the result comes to 47.25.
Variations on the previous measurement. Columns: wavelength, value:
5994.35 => 46.65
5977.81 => 46.76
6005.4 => 46.68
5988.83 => 47.22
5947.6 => 47.97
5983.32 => 47.57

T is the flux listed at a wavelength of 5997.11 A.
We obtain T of 47.4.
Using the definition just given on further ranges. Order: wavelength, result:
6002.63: 45.86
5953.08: 46.94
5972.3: 47.34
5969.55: 46.94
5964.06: 47.32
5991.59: 46.77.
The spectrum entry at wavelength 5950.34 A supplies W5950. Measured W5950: 47.8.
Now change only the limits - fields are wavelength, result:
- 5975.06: 46.31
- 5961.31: 47.84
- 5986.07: 47.04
